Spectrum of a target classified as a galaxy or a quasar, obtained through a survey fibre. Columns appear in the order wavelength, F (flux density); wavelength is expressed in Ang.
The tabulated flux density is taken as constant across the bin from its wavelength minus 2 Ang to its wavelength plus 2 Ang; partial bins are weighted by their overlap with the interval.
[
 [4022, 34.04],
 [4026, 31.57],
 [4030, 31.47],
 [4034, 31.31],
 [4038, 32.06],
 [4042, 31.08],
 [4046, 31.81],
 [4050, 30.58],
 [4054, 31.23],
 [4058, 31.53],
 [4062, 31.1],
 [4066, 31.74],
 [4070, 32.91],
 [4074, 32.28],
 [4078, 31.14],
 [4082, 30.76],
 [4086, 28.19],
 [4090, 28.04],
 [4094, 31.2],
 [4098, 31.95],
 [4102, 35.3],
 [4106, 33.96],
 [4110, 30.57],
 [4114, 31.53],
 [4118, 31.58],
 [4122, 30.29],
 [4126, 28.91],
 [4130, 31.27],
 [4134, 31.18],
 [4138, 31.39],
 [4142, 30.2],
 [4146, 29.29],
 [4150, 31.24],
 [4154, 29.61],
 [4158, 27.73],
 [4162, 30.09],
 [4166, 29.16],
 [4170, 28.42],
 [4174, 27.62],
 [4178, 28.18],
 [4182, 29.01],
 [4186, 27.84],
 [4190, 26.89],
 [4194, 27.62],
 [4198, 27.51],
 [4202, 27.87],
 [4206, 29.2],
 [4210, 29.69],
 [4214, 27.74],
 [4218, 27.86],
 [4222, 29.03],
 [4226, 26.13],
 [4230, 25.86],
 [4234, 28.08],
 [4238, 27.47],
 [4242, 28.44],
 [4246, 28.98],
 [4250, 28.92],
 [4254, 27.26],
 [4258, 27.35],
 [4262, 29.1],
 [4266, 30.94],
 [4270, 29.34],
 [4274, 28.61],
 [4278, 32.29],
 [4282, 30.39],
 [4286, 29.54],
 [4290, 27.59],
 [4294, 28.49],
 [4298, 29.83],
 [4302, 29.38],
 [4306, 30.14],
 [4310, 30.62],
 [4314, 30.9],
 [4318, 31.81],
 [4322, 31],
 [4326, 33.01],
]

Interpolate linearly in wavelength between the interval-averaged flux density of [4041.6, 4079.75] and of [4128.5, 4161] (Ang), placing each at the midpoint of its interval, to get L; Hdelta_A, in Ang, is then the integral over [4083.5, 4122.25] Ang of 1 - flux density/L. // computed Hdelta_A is -0.5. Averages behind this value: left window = 31.6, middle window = 31.3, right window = 30.2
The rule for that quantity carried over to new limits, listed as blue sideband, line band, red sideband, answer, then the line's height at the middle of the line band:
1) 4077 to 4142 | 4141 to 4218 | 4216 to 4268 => 2.24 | 29.5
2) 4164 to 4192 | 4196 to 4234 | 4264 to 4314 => 1.08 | 28.7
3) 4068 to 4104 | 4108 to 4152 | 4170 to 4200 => -1.35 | 29.8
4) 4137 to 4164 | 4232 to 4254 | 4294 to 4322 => 1.37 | 30.2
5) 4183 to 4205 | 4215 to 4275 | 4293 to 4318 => 1.22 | 28.8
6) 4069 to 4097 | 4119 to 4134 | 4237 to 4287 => -0.07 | 30.3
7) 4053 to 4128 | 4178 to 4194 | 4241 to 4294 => 1.17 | 30.1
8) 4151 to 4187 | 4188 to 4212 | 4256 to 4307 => 0.66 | 28.9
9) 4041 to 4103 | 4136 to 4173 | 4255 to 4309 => 1.10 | 30.5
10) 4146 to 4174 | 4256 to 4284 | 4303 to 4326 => 0.72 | 30.5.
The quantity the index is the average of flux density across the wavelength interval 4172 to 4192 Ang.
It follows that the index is 27.9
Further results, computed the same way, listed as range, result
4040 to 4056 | 31.2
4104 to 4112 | 32.3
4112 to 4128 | 30.6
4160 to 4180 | 28.7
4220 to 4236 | 27.3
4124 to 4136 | 30.5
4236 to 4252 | 28.5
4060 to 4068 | 31.4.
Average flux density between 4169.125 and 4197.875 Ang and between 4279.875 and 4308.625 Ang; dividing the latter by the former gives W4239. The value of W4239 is 1.05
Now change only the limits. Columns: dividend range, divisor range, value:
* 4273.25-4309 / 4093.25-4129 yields 0.94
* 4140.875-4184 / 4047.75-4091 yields 0.94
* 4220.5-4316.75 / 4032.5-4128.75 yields 0.93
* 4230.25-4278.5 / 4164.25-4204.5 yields 1.02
